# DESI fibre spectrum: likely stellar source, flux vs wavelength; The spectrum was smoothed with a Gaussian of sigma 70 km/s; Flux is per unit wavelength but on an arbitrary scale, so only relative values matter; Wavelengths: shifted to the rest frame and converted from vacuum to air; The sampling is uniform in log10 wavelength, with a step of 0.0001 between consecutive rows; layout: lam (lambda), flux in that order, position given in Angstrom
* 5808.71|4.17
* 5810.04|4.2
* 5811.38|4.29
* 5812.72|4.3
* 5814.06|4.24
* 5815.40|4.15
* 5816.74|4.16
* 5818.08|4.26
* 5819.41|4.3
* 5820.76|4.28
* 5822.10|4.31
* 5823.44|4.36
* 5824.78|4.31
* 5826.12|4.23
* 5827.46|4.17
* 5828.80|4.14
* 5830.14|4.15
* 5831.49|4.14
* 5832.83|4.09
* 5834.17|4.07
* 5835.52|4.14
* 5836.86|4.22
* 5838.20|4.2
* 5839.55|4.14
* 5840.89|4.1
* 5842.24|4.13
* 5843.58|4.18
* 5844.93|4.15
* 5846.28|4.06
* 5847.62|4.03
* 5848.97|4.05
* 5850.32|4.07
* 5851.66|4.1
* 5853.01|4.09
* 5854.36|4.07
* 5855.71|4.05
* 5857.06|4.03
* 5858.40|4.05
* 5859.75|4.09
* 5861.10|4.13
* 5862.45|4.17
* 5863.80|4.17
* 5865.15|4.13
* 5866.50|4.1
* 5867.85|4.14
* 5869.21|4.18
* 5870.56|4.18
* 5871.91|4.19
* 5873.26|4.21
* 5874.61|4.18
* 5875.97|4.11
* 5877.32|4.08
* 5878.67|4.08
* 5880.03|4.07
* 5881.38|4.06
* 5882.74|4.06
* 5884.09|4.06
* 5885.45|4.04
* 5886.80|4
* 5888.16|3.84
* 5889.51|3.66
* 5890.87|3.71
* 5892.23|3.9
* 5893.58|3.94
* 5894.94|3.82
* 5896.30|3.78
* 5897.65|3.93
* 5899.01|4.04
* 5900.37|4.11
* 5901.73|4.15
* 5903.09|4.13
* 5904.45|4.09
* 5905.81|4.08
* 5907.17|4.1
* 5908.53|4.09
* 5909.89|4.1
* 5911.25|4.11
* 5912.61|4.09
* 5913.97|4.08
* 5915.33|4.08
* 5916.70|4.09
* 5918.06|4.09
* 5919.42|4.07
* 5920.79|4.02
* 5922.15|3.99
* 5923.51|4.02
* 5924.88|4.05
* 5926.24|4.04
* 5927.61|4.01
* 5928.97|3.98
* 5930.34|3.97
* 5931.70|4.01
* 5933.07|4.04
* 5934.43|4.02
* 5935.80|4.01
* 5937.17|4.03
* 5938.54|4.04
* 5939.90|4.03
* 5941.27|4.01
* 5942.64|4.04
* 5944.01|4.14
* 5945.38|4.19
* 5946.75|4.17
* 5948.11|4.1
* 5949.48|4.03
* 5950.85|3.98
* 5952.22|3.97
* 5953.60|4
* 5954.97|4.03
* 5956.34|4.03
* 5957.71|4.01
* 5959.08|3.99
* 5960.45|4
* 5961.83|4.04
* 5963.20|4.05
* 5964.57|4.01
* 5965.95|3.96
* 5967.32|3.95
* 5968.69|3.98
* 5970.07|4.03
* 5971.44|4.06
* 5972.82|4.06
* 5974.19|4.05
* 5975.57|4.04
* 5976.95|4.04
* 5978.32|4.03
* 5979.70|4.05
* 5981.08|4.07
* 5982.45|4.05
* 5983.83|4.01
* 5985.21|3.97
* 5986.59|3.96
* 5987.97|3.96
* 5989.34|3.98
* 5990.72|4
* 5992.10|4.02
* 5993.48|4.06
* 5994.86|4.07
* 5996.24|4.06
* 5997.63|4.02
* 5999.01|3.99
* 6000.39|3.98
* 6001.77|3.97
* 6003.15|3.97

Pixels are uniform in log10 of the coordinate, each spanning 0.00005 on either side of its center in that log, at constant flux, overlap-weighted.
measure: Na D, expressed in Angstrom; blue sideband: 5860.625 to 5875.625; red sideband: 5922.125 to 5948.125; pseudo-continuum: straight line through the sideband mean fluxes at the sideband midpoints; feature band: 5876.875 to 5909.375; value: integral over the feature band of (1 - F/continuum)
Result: 1.0 Angstrom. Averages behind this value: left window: 4.16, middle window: 3.99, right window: 4.05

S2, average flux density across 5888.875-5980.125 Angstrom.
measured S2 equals 4.02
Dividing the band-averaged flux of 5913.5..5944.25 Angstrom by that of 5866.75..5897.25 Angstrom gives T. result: 1.01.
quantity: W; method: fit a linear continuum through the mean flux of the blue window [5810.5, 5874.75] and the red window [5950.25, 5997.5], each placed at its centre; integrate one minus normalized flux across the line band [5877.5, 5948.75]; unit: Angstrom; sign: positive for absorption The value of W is 1.0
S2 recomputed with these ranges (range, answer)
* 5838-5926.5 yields 4.06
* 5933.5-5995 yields 4.03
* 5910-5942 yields 4.04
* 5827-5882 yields 4.12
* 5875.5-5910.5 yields 4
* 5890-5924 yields 4.02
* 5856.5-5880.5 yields 4.13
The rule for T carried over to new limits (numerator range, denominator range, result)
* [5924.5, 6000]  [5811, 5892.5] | 0.98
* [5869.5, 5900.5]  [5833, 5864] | 0.97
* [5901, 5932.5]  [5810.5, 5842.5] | 0.97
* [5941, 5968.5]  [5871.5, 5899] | 1.01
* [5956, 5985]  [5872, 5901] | 1.01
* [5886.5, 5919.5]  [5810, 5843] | 0.95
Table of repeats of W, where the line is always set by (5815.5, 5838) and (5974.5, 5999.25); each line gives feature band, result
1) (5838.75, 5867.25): 0.5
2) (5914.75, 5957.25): 0.4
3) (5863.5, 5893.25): 0.7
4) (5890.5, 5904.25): 0.5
